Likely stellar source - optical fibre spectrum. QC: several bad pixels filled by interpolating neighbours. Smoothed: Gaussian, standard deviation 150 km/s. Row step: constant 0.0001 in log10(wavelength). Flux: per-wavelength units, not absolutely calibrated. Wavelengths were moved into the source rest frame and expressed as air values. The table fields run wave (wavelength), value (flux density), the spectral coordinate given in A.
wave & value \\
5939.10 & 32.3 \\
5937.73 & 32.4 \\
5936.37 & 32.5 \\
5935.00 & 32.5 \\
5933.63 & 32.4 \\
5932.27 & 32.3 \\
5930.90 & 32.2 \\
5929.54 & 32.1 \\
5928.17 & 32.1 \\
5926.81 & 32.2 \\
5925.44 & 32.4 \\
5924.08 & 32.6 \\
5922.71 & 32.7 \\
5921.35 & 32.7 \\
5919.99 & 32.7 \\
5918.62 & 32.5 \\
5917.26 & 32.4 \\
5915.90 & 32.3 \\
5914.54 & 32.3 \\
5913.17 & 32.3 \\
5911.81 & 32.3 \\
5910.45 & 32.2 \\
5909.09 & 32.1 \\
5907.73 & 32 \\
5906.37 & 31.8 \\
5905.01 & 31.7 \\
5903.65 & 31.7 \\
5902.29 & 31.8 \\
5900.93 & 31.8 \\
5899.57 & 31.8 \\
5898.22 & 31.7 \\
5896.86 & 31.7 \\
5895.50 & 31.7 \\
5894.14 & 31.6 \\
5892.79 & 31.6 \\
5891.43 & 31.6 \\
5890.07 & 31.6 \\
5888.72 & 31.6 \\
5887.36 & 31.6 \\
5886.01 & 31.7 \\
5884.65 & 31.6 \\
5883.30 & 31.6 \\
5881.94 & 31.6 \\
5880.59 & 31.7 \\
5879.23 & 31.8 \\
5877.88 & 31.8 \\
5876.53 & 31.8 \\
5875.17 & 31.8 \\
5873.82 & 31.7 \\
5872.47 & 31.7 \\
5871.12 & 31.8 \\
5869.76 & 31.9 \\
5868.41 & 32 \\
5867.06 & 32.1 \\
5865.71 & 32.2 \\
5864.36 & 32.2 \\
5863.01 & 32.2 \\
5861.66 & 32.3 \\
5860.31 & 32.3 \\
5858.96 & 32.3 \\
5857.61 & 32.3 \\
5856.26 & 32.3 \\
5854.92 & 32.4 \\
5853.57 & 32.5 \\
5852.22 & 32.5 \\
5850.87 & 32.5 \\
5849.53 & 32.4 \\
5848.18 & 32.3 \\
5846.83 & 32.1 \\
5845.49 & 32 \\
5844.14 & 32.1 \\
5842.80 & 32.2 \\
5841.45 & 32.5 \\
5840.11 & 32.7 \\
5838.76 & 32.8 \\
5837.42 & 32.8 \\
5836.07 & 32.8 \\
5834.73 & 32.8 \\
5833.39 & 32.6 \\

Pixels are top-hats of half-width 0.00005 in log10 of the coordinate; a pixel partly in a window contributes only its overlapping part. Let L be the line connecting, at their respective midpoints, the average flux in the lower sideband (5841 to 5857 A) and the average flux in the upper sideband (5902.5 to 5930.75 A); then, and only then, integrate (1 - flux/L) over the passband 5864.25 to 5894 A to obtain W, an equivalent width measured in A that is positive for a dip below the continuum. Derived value 0.5 A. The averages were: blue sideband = 32.3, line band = 31.8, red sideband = 32.2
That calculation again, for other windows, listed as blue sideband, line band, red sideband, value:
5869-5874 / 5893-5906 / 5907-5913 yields 0.1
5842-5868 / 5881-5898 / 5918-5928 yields 0.4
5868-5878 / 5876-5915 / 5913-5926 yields 0.4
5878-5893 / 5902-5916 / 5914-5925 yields 0.1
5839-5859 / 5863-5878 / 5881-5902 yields 0.0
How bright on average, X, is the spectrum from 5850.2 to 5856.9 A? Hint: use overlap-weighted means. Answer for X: 32.5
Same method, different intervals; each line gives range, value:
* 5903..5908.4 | 31.8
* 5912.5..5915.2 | 32.2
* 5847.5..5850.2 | 32.3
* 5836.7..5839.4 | 32.8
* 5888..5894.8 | 31.6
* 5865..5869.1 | 32.1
